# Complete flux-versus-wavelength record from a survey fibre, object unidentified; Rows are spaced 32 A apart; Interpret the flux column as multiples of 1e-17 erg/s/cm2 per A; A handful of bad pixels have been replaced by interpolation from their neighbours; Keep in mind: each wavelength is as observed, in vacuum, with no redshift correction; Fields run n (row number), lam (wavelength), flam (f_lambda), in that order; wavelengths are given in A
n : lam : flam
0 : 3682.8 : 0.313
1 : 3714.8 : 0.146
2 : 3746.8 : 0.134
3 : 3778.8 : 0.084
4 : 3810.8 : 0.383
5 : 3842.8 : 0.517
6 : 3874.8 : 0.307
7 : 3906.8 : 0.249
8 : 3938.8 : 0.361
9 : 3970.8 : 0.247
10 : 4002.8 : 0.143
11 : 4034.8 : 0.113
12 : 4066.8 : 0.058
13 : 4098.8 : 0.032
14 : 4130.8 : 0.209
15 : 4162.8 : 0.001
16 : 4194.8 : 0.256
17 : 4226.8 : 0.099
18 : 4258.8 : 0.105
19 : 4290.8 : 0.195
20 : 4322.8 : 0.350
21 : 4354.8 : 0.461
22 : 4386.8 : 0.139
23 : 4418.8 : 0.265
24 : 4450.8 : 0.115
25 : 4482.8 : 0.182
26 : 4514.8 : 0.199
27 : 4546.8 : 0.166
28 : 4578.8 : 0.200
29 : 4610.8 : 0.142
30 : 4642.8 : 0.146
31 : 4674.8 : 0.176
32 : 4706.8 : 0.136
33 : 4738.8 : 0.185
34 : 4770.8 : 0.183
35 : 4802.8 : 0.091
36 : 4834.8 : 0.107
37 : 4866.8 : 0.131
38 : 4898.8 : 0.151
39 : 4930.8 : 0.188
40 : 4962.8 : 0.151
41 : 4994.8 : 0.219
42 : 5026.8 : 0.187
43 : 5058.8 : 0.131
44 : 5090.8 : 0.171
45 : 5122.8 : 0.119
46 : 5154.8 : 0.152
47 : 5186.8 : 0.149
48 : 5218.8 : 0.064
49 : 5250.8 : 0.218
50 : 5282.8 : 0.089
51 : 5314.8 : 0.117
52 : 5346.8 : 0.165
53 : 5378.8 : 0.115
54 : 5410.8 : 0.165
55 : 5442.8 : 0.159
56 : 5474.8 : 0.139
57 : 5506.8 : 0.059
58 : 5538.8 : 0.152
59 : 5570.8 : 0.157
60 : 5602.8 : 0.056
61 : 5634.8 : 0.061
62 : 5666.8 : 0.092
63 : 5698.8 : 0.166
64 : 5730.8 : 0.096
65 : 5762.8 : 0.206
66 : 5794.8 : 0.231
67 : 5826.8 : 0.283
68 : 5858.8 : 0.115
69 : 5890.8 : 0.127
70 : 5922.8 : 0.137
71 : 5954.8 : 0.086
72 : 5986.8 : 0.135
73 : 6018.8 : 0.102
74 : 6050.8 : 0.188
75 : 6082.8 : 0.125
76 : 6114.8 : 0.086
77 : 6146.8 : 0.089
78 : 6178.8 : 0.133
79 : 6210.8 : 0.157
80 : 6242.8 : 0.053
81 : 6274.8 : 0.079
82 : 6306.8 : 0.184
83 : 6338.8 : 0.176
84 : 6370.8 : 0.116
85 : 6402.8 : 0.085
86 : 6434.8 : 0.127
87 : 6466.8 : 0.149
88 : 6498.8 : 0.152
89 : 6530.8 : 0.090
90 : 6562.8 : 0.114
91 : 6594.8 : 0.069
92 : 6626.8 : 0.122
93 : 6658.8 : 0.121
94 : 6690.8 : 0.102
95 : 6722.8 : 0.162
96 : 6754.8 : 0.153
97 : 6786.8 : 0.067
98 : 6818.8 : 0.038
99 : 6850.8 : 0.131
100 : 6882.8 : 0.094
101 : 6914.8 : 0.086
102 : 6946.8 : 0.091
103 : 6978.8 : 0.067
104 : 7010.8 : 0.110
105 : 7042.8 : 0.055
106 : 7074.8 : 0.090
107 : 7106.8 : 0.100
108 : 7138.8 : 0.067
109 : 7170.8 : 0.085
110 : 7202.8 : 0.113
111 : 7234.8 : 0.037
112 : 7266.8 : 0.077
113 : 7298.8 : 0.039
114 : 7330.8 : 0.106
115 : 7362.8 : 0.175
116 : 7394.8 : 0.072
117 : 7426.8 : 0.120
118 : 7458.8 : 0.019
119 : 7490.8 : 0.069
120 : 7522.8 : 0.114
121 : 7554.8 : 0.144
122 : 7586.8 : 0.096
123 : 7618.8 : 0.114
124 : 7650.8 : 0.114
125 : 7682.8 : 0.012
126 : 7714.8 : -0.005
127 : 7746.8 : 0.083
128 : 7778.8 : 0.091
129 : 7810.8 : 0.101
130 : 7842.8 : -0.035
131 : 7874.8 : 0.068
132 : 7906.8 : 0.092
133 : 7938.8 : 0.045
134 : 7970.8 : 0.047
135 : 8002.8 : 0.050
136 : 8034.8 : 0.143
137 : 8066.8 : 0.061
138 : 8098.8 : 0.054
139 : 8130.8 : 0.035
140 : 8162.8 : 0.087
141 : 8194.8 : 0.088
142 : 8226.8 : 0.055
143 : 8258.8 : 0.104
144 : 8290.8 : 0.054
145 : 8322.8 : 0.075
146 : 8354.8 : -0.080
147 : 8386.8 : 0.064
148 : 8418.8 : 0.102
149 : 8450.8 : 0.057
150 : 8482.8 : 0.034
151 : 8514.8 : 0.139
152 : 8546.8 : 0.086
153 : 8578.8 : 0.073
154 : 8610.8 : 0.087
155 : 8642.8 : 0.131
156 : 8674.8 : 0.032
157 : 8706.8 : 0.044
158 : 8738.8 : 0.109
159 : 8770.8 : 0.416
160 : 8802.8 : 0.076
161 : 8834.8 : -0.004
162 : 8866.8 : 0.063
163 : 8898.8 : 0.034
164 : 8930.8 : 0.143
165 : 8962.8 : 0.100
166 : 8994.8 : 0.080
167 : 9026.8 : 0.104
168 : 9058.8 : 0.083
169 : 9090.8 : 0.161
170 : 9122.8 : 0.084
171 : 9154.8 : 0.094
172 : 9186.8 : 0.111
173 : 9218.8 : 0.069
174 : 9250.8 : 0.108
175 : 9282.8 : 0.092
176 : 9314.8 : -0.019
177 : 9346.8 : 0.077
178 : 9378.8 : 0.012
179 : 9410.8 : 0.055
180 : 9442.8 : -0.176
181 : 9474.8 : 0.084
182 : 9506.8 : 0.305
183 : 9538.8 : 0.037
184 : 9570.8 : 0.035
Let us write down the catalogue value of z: 1.35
